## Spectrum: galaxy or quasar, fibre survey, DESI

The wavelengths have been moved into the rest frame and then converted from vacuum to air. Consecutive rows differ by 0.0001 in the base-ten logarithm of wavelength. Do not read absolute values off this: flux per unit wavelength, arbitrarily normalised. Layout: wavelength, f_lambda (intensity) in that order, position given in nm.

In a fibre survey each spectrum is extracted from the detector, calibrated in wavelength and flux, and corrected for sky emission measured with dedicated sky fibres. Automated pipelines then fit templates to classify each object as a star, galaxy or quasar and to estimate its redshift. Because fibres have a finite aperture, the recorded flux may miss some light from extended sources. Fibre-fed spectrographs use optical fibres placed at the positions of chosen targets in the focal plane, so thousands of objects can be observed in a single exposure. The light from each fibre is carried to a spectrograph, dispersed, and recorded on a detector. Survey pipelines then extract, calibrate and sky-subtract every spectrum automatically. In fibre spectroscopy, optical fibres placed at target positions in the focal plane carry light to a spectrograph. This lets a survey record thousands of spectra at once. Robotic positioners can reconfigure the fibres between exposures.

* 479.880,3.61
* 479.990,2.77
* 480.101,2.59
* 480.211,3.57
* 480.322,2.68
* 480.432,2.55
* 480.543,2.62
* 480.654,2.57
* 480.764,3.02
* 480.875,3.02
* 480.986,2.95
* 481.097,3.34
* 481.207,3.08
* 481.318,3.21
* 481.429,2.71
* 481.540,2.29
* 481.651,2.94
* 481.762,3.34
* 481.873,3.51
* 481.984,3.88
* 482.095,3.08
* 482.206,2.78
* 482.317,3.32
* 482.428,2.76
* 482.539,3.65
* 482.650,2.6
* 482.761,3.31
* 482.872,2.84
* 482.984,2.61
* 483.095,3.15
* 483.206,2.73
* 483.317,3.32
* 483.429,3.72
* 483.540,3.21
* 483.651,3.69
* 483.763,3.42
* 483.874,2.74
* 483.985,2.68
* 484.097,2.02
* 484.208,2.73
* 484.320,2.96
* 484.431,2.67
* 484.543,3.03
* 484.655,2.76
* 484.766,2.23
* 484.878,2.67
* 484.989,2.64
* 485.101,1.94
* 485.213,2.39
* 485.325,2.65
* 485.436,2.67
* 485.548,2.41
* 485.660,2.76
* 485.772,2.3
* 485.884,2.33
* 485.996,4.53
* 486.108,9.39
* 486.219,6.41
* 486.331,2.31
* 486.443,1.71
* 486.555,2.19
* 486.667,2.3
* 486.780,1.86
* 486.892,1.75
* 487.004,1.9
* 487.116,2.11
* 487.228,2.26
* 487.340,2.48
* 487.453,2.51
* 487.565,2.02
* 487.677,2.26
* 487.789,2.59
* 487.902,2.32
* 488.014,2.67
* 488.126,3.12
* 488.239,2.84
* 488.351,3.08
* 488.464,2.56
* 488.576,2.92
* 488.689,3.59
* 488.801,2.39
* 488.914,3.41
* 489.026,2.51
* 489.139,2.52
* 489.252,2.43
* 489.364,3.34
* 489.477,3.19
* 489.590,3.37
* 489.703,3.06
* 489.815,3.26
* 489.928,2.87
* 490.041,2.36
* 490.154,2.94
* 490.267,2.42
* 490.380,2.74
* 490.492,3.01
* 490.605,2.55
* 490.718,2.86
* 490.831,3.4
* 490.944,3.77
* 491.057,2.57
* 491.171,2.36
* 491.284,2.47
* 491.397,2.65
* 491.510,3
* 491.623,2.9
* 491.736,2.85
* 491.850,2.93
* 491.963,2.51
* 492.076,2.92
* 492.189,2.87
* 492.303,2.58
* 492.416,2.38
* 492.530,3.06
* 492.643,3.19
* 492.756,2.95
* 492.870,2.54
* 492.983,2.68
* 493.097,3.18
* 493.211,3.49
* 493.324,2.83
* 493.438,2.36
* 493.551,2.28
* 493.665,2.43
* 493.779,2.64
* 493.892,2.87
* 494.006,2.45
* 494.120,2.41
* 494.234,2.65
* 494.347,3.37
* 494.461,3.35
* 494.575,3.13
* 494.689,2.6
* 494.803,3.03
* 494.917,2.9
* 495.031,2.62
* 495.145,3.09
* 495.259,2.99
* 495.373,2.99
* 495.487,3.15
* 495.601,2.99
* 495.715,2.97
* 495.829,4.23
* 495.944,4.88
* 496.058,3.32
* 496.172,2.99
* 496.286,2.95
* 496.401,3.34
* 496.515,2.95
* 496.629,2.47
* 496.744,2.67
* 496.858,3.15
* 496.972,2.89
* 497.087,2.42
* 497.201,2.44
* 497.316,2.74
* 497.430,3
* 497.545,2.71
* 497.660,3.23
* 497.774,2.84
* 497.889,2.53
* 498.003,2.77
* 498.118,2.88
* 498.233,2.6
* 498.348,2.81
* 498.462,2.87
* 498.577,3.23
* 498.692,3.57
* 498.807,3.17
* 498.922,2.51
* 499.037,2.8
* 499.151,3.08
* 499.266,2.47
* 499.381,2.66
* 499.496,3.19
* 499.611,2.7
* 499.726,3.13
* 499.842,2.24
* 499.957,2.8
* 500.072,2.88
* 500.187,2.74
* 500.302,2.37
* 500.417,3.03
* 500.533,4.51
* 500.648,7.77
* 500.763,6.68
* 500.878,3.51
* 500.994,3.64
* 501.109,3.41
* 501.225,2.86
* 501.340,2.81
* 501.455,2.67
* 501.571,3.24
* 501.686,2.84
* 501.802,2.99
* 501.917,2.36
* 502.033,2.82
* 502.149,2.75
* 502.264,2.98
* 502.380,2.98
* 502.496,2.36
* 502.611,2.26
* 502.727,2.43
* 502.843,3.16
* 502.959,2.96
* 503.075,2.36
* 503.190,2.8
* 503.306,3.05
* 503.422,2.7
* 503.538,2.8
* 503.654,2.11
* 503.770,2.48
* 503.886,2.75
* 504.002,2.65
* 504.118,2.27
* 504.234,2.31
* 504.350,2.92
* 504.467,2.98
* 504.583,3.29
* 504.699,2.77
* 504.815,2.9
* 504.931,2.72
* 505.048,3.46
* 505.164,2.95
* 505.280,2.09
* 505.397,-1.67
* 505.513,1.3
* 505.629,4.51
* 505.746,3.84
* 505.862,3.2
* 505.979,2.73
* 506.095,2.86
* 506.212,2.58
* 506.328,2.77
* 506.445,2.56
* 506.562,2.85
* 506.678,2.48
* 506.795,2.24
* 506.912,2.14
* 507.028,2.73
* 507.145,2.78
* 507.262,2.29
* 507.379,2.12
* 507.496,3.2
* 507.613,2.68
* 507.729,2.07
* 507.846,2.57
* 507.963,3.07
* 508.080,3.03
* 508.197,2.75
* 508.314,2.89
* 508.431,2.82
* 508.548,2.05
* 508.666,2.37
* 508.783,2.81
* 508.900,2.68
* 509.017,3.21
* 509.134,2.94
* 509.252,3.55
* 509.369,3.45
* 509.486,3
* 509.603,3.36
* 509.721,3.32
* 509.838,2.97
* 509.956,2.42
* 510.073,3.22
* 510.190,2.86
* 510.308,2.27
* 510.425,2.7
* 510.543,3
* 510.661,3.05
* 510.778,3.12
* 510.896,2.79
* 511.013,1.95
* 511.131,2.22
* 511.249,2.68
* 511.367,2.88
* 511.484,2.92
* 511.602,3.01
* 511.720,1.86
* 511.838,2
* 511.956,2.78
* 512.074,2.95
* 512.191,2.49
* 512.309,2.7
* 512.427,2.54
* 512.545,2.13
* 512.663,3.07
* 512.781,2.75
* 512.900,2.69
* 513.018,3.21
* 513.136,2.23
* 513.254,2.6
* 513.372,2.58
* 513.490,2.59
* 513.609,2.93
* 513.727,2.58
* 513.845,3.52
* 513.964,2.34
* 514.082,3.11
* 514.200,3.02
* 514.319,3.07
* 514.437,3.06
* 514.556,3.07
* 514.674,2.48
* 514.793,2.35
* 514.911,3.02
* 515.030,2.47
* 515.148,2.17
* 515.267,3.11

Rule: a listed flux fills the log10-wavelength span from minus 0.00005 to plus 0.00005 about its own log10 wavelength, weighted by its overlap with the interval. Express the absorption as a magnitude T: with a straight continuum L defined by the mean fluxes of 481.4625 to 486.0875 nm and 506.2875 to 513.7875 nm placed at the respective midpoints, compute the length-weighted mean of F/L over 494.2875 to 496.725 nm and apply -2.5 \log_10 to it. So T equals -0.11 mag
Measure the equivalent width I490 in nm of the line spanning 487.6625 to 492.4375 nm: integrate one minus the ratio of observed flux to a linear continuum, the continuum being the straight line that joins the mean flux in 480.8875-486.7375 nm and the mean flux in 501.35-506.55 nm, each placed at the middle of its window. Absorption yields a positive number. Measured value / 0.174 nm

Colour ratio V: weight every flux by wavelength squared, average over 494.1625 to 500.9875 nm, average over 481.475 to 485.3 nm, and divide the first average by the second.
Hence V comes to 1.13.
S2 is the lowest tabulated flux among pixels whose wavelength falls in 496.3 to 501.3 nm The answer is 2.24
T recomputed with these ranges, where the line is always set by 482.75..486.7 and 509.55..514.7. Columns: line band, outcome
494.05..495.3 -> 0.01 mag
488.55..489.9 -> 0.00 mag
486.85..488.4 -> 0.23 mag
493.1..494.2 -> 0.11 mag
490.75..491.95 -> 0.04 mag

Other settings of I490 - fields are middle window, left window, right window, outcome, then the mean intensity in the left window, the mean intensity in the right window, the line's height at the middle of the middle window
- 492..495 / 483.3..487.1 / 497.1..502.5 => 0.21 nm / 2.94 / 3.09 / 3.02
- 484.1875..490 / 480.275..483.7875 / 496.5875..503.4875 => 0.41 nm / 3.06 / 3.01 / 3.04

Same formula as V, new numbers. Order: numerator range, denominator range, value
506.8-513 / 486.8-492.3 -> 1.08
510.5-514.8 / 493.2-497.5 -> 0.99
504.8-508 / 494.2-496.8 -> 0.86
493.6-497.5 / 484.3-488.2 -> 1.11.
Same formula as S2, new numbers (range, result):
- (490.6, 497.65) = 2.28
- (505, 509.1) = -1.67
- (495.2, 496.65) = 2.47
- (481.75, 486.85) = 1.71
